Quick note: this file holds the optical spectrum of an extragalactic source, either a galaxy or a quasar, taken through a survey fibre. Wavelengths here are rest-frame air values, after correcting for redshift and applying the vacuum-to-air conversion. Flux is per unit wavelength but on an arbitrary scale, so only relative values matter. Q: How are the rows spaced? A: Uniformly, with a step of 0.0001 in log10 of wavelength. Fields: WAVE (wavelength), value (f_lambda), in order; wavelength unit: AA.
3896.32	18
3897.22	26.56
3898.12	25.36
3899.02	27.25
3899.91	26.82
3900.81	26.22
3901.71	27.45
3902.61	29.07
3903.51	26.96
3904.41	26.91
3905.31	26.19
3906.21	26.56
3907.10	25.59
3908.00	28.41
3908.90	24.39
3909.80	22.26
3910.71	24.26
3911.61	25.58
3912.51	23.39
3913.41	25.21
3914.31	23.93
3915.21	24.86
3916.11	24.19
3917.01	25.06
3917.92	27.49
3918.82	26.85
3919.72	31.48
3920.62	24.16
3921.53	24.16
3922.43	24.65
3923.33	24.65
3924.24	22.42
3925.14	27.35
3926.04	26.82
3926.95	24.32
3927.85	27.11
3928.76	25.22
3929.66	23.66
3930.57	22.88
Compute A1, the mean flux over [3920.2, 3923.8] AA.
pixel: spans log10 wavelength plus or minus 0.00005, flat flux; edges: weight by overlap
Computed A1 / 24.4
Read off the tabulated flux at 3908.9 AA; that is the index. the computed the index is 24.39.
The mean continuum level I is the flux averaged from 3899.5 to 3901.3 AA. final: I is 26.5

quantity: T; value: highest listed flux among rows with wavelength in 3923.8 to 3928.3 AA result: 27.35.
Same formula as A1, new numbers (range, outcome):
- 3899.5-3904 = 27.3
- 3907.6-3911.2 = 24.7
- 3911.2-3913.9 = 24.7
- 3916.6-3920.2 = 27.7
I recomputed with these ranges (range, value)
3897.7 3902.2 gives 26.7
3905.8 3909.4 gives 26.2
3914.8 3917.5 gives 24.7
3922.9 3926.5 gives 25.3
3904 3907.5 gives 26.4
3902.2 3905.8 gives 27.2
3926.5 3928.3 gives 25.8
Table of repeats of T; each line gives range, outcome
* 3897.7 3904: 29.07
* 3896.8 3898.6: 26.56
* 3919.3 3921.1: 31.48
